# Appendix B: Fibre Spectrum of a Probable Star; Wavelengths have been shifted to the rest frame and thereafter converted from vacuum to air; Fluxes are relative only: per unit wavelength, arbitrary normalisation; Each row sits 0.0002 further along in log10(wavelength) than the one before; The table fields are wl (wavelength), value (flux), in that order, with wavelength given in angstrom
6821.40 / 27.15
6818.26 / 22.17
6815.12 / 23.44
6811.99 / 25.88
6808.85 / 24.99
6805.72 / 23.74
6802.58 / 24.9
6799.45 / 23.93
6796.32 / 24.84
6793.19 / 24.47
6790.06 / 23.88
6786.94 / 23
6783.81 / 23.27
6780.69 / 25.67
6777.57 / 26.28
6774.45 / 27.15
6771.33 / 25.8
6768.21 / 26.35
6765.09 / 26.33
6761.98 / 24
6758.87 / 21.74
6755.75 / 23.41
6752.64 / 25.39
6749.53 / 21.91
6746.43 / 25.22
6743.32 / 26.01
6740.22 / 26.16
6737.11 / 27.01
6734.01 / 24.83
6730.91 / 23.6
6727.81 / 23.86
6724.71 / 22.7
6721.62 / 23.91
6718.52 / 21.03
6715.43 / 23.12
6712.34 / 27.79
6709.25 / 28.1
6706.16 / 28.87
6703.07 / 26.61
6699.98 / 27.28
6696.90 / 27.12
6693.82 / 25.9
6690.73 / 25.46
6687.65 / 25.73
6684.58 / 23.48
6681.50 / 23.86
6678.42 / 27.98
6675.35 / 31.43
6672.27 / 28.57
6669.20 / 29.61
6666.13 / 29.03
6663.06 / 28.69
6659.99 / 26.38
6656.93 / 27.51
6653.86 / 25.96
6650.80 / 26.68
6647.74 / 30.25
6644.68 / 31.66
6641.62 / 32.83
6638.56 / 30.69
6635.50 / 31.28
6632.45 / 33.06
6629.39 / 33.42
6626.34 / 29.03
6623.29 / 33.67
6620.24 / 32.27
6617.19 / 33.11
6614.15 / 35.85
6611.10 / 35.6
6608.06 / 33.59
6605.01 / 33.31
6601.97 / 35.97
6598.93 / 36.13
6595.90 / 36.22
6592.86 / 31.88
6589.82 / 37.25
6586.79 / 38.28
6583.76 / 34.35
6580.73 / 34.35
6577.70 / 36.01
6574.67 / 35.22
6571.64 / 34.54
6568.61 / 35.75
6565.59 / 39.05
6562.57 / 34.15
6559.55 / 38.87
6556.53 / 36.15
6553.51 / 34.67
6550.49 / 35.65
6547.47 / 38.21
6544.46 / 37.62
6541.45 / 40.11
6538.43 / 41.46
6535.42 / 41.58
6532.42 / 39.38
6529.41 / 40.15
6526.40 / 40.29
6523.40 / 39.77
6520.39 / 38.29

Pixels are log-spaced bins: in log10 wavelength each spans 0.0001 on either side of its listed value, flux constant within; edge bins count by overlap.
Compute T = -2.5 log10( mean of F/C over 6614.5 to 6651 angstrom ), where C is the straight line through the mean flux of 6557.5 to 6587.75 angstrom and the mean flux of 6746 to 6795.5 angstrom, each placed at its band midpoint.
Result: 0.03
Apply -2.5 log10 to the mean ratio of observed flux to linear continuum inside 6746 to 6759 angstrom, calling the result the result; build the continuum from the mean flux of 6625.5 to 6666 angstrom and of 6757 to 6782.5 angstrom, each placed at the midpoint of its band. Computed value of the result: 0.11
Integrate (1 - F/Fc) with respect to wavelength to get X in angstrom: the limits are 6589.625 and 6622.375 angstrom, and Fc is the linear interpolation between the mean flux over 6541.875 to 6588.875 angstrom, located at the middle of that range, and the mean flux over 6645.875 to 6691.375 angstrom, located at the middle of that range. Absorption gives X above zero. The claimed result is -1.7 angstrom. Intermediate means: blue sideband 36.3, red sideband 27.4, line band 34.5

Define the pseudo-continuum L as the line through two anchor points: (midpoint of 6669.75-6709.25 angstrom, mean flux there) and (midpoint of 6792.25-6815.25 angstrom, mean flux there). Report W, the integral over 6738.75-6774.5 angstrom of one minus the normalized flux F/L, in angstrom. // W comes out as 0.99 angstrom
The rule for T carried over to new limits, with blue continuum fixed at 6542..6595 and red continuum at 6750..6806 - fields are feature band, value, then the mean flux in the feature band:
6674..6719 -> 0.11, 26.4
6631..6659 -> 0.07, 29.9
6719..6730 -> 0.18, 23.3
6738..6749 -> 0.04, 25.5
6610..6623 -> -0.02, 34.1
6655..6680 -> 0.08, 28.6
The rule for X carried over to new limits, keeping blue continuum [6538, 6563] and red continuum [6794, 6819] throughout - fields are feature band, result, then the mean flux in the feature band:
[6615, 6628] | 0.6 angstrom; 32.3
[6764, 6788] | 0.3 angstrom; 25.5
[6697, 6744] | 5.4 angstrom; 25.4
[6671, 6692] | 2.8 angstrom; 26.6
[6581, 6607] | -0.1 angstrom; 35.3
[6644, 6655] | 1.3 angstrom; 28.5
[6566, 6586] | 0.4 angstrom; 35.4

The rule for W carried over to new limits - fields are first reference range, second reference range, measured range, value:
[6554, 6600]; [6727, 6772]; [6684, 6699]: 1.45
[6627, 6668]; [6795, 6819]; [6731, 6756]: 1.41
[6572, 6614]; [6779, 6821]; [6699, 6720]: 2.16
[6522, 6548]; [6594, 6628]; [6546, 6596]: 1.63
